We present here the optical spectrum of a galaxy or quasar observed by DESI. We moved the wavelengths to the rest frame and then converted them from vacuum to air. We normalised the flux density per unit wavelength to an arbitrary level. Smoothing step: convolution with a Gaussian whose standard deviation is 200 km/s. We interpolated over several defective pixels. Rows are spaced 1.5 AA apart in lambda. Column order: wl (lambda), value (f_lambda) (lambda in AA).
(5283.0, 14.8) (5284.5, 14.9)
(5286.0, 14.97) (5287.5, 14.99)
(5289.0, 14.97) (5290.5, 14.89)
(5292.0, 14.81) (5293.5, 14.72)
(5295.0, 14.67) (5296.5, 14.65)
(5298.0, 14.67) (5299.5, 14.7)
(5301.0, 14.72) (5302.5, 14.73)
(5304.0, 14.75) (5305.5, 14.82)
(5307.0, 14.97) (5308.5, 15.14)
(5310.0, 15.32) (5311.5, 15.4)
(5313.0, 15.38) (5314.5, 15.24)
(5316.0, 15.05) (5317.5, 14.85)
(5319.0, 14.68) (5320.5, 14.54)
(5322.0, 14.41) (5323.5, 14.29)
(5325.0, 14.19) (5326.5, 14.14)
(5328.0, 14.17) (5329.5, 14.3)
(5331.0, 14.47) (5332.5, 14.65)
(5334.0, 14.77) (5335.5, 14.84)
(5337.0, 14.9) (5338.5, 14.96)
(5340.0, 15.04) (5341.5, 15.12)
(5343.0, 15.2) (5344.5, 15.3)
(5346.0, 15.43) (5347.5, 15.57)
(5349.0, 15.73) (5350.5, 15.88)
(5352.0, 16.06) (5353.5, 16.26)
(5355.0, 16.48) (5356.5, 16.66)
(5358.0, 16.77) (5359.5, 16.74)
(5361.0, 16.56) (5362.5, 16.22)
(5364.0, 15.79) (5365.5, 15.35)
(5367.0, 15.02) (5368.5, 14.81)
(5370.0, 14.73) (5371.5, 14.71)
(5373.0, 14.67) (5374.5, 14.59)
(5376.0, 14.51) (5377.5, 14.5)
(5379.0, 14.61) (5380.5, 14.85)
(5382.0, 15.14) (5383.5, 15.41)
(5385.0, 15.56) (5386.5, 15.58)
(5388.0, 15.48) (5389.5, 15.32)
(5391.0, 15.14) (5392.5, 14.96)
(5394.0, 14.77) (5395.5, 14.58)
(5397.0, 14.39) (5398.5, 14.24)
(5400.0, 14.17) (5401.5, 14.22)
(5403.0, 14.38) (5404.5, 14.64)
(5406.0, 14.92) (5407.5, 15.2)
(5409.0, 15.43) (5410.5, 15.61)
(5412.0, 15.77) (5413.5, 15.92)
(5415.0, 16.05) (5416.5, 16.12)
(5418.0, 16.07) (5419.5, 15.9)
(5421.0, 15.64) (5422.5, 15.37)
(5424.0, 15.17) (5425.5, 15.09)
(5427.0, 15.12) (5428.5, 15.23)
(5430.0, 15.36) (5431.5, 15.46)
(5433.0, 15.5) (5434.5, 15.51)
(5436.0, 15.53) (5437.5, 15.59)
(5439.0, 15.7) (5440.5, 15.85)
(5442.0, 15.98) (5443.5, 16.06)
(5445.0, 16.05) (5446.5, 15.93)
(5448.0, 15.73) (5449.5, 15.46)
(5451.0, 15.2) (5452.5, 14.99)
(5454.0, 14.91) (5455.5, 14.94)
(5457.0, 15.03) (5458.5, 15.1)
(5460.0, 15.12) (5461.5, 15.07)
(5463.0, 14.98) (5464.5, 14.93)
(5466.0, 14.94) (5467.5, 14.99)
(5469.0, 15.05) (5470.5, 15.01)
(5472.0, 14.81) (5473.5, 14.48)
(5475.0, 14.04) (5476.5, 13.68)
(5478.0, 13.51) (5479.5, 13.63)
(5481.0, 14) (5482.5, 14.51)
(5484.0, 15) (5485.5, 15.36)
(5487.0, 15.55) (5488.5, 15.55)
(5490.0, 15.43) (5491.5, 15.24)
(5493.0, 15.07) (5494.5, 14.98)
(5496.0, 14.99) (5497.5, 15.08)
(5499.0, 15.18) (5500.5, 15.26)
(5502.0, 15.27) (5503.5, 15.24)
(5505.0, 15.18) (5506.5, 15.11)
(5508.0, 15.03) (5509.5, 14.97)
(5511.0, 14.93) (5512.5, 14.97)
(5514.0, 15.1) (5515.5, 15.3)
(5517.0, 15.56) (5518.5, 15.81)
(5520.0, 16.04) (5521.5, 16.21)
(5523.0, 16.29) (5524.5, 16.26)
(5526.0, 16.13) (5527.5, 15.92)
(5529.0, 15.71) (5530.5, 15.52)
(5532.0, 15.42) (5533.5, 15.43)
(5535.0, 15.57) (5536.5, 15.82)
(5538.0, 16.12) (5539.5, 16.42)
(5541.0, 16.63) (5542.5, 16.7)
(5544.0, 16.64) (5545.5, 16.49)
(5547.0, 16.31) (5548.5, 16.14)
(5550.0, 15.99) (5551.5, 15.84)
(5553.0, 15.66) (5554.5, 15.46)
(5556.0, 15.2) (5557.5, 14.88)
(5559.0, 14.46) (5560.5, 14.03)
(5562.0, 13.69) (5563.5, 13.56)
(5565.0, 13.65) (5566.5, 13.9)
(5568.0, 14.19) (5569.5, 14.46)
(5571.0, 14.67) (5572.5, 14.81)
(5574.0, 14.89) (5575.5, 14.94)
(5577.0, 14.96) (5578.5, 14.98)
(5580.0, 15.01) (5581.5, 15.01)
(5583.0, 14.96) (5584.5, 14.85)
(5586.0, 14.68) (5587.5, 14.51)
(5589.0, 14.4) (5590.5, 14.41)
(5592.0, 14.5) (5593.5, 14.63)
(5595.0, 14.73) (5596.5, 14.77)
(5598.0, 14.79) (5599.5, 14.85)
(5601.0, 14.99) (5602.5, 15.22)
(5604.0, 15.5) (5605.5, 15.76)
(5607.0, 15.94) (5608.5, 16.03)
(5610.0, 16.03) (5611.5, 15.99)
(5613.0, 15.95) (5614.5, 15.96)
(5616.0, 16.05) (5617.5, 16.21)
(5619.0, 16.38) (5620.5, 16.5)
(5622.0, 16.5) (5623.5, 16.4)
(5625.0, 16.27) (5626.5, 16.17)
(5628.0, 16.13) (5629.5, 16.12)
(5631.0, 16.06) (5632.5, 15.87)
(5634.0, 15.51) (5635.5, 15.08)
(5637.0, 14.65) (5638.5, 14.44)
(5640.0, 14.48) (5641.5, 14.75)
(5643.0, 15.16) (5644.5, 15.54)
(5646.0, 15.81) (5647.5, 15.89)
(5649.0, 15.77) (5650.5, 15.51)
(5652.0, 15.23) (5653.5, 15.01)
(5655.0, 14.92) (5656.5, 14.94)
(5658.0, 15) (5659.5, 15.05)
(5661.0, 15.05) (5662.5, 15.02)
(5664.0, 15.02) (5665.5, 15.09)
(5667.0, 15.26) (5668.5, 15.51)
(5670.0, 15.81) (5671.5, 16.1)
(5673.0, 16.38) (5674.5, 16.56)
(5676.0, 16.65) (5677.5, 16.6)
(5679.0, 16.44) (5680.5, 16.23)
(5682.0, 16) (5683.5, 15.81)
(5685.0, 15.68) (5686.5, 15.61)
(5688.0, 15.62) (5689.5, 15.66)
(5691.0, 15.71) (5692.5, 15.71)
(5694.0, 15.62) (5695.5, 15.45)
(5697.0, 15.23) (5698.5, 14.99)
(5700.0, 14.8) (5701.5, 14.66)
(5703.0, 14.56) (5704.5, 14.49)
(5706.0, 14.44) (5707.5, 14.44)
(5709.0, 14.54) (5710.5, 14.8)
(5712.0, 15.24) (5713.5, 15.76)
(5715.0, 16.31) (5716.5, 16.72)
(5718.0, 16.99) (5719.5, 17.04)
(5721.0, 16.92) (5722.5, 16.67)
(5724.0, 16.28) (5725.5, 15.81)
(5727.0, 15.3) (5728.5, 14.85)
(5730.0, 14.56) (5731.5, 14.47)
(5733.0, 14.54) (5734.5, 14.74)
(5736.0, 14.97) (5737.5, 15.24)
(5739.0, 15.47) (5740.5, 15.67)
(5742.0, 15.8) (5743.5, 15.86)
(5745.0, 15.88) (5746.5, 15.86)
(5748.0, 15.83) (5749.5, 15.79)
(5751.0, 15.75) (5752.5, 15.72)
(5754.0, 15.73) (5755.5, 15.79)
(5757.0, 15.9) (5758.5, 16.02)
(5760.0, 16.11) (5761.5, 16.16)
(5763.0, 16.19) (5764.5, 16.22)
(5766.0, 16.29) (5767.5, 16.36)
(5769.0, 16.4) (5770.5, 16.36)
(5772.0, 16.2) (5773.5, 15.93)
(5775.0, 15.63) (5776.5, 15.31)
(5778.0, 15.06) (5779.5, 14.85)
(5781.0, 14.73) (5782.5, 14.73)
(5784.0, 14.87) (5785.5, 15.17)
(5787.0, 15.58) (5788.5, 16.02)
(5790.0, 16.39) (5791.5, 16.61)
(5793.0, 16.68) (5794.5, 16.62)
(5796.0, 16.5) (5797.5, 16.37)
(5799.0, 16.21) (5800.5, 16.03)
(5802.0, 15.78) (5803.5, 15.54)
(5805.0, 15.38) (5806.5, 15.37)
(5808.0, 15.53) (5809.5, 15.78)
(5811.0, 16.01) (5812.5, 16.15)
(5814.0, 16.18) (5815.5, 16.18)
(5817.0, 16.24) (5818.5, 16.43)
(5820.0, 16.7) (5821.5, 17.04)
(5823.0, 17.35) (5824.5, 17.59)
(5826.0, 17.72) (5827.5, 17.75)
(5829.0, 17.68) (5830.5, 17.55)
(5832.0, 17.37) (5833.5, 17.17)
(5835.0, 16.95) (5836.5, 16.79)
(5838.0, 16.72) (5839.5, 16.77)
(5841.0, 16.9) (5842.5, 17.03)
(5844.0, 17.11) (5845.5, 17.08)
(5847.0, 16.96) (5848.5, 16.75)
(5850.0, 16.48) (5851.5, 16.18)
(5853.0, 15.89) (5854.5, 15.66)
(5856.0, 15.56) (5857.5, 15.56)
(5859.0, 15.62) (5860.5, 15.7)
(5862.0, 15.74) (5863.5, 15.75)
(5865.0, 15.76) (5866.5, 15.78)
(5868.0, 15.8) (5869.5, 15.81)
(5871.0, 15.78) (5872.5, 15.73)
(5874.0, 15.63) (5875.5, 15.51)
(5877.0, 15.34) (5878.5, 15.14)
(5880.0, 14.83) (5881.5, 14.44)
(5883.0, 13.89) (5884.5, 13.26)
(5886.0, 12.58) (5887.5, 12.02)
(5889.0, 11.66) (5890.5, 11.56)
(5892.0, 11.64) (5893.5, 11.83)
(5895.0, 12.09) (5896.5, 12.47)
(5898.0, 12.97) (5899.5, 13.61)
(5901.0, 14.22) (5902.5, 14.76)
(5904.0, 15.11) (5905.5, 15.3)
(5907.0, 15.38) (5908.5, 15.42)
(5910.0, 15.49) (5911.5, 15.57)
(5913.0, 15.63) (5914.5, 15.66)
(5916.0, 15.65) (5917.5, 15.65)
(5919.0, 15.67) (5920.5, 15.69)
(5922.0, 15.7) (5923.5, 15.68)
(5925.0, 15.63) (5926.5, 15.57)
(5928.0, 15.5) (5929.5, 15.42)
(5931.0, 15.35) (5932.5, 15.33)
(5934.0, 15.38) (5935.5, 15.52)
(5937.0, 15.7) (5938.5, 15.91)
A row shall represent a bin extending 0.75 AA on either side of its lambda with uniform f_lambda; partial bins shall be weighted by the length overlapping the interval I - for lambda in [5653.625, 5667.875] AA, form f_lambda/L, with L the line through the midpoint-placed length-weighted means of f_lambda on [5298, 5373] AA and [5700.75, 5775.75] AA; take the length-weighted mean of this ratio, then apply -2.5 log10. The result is 0.04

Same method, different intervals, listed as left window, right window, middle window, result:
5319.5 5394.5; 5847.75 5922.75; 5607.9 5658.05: -0.05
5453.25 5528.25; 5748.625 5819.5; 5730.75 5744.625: 0.04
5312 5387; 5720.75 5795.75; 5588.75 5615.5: 0.02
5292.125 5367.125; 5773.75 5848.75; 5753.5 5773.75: 0.01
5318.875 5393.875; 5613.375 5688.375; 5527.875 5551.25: -0.04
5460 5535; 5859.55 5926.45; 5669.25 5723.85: -0.06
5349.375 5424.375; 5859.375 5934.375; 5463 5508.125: 0.03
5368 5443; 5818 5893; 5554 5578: 0.07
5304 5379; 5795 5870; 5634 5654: 0.05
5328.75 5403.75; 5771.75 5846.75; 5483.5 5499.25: 0.02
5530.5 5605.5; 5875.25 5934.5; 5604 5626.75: -0.08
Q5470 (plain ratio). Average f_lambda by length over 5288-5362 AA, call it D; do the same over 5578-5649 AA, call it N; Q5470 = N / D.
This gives 1.02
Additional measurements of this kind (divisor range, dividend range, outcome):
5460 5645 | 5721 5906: 1.02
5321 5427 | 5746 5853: 1.07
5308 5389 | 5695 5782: 1.03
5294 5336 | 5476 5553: 1.05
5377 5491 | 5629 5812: 1.03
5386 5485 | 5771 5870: 1.07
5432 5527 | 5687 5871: 1.05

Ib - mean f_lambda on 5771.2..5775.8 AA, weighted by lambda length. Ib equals 15.9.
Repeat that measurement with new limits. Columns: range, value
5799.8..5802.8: 15.9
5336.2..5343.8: 15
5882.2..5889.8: 12.7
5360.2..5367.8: 15.8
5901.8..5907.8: 15.1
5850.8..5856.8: 15.8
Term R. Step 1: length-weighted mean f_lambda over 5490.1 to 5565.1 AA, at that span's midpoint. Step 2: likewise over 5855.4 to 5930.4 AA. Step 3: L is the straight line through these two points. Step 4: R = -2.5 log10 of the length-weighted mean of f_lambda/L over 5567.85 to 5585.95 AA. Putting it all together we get 0.04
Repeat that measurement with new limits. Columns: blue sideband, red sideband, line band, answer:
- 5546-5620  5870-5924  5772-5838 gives -0.11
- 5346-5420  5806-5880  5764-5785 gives 0.04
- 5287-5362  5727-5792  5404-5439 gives -0.02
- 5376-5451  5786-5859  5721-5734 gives 0.06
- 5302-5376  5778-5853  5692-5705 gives 0.07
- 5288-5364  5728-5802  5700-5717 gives 0.04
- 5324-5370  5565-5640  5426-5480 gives 0.01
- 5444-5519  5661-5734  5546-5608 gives 0.03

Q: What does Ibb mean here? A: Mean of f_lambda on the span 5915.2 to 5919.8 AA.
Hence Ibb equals 15.7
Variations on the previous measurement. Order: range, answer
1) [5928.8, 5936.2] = 15.4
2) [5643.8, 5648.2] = 15.7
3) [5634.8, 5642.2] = 14.7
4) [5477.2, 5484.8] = 14.1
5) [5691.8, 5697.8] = 15.5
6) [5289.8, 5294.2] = 14.8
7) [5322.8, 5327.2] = 14.2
